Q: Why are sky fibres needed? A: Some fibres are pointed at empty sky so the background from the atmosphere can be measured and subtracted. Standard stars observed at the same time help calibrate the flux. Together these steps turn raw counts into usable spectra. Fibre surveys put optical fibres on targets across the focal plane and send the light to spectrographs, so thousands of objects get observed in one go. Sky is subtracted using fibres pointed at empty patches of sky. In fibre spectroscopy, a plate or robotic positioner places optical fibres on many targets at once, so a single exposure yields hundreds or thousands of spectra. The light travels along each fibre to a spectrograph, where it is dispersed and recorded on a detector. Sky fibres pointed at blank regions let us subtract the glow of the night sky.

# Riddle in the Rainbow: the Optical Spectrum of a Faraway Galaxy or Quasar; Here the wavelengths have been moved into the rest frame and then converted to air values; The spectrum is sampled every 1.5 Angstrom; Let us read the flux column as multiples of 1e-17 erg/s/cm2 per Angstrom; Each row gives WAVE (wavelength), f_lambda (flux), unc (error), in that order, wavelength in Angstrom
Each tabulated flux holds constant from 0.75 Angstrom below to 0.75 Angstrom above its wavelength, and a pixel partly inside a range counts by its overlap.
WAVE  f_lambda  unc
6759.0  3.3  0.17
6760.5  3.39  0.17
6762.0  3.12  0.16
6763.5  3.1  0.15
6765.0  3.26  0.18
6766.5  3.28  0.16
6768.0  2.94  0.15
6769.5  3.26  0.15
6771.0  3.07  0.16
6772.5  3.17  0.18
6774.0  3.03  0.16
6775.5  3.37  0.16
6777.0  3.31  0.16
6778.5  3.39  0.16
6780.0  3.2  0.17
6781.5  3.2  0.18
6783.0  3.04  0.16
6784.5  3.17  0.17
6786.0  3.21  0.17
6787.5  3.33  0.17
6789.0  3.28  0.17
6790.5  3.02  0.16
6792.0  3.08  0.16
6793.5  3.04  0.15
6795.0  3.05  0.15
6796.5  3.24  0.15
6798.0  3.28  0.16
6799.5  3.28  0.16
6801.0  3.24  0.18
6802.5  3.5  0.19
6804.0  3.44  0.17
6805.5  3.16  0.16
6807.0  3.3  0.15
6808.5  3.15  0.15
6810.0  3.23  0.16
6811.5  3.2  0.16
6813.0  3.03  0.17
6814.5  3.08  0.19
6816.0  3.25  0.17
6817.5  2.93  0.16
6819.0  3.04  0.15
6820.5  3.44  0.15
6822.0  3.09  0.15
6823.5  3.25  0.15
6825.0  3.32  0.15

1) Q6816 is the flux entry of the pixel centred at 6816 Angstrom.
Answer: 3.25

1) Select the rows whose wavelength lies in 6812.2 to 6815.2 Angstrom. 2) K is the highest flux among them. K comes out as 3.08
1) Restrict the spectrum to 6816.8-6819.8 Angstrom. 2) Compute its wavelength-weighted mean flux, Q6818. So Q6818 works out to 2.99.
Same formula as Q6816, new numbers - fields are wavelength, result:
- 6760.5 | 3.39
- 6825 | 3.32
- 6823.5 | 3.25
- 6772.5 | 3.17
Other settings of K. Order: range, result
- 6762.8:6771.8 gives 3.28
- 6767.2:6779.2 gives 3.39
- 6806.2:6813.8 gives 3.3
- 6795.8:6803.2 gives 3.5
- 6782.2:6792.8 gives 3.33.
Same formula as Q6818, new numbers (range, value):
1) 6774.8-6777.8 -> 3.34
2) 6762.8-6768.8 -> 3.15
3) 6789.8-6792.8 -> 3.05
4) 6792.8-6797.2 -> 3.11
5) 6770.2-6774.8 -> 3.09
